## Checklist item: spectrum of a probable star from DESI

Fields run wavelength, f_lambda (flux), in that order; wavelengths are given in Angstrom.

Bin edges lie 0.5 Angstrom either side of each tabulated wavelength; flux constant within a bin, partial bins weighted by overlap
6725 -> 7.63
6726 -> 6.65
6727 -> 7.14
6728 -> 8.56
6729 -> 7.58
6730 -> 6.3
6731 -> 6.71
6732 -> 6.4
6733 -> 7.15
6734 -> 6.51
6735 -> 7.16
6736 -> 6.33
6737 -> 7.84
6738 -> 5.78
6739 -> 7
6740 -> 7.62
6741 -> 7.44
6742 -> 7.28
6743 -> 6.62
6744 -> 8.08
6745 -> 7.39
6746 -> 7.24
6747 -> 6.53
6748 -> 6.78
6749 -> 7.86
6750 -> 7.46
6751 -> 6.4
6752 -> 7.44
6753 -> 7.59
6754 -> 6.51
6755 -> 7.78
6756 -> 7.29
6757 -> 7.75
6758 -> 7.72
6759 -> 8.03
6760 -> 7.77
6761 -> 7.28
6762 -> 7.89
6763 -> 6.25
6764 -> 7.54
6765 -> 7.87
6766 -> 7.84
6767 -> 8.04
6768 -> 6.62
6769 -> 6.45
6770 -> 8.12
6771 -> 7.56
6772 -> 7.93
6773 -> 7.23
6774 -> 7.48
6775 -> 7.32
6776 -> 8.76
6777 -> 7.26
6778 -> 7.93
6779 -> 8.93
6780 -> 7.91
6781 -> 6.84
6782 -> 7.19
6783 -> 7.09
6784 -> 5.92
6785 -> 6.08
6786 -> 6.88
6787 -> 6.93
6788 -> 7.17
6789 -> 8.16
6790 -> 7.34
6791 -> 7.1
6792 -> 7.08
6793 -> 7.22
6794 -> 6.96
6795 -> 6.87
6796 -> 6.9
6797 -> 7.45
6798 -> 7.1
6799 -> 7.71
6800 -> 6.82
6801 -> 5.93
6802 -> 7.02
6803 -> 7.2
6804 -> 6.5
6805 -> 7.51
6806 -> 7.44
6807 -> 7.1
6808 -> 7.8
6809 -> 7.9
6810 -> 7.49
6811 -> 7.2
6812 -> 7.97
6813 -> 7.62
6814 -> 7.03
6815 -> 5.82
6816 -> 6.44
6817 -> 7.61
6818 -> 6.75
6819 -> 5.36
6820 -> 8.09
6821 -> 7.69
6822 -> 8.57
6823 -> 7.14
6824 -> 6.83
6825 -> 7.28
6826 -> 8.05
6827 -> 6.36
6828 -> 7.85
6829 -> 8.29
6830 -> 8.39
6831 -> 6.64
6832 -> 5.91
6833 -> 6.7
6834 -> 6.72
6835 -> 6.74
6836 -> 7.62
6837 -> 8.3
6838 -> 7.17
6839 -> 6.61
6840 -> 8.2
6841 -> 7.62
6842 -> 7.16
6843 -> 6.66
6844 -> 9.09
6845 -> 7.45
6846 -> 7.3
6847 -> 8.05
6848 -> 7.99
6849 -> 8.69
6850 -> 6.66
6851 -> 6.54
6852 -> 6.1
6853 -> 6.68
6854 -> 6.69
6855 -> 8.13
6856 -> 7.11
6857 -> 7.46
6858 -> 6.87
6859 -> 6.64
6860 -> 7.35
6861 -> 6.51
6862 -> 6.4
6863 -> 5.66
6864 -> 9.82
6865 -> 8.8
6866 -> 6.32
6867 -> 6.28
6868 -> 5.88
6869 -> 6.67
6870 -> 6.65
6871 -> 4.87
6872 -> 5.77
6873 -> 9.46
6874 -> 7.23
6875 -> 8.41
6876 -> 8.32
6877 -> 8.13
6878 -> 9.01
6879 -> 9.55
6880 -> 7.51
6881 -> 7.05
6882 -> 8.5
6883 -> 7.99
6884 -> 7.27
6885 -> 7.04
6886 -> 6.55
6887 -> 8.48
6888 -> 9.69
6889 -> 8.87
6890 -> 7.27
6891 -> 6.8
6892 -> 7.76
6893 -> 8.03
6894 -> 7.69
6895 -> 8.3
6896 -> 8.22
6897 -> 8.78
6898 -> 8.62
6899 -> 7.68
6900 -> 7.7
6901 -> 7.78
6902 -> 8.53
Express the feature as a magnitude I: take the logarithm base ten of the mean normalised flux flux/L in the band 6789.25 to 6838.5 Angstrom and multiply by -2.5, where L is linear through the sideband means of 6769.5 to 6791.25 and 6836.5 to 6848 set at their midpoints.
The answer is 0.05 mag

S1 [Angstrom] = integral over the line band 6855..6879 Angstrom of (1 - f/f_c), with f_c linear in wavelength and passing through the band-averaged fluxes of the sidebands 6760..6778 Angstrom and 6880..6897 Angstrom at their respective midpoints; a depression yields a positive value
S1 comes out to 1.6 Angstrom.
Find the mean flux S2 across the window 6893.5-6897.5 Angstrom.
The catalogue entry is 8.25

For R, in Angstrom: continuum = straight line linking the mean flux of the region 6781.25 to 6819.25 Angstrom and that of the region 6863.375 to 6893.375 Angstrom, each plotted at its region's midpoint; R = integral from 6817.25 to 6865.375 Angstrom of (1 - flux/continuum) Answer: 0.4 Angstrom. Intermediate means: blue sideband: 7.05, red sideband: 7.66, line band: 7.3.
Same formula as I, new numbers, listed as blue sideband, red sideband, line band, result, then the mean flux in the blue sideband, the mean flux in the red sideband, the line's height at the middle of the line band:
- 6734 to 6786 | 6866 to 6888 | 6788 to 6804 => 0.04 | 7.32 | 7.48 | 7.37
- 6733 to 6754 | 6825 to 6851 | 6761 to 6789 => -0.03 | 7.1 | 7.43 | 7.21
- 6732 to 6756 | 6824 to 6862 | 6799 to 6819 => 0.02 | 7.11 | 7.27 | 7.21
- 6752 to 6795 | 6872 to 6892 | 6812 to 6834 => 0.07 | 7.39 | 7.99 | 7.67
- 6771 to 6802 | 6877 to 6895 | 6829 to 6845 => 0.04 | 7.25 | 7.96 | 7.61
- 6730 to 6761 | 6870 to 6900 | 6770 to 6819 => 0.03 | 7.17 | 7.87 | 7.41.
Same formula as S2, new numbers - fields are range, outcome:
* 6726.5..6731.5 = 7.26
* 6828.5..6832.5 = 7.31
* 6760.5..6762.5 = 7.58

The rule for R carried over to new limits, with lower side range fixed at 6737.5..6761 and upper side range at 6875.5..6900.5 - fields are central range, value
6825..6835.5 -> 0.7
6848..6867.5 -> 1.9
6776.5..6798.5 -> 0.8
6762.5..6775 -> 0.0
